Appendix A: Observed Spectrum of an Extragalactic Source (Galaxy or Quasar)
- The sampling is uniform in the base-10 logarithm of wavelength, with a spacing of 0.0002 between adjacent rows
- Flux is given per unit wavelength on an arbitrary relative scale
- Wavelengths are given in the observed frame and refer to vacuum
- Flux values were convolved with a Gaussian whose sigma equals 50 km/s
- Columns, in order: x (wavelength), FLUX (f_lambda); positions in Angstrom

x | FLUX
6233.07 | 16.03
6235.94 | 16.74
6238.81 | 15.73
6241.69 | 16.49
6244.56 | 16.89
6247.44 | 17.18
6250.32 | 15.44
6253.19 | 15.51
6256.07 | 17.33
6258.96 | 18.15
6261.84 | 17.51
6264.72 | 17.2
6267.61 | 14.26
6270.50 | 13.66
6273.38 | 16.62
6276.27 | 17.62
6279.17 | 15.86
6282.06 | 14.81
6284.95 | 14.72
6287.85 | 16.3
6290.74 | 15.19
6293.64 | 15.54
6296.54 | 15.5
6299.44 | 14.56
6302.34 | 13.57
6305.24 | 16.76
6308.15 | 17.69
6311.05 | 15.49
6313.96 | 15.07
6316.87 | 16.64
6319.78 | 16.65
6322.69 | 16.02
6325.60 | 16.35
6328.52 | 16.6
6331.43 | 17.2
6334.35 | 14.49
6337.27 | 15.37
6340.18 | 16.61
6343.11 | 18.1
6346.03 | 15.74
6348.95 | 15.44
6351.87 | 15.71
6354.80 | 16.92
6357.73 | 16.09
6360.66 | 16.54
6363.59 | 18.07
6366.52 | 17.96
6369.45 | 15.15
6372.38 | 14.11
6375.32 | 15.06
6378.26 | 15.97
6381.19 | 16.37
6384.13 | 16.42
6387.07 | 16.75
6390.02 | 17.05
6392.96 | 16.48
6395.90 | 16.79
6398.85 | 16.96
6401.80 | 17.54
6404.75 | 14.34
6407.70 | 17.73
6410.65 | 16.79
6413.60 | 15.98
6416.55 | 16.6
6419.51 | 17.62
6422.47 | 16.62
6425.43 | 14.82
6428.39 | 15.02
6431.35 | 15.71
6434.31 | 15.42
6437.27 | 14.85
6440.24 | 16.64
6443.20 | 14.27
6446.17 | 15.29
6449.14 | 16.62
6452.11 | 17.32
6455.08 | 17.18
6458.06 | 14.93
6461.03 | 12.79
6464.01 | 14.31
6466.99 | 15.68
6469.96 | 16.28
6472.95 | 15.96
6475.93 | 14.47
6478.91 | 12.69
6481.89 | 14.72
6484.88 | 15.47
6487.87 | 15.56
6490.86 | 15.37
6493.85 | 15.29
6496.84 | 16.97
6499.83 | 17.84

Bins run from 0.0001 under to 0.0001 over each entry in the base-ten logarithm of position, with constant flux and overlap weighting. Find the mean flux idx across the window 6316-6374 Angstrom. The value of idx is 16.3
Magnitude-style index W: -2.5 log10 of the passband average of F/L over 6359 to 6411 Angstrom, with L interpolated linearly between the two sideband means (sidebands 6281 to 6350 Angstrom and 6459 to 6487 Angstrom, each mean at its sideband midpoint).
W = -0.07 mag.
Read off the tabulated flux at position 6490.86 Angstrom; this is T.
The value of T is 15.37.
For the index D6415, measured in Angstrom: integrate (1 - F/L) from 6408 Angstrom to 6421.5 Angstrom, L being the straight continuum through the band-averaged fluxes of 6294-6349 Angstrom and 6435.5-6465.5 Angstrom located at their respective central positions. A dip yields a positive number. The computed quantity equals -1.1 Angstrom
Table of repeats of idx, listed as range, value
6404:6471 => 15.8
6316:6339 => 16.2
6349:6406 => 16.3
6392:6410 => 16.7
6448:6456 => 17.1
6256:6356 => 16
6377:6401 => 16.6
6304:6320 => 16.4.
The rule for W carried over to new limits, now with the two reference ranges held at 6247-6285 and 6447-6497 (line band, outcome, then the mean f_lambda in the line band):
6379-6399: -0.066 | 16.6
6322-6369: -0.040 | 16.4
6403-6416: -0.047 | 16.3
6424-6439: 0.022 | 15.2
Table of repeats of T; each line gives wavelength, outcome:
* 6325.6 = 16.35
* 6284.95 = 14.72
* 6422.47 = 16.62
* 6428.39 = 15.02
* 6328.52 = 16.6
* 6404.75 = 14.34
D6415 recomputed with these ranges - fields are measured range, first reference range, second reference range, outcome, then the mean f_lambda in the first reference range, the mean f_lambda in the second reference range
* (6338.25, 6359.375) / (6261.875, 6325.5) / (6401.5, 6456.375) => -0.6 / 15.8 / 16.1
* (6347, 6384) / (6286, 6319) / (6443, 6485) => -1.5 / 15.7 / 15.2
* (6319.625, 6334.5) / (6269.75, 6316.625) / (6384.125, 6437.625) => -0.5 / 15.6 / 16.3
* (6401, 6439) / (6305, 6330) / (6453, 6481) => -1.6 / 16.3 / 15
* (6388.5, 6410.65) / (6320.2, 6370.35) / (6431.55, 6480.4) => -1.2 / 16.4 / 15.3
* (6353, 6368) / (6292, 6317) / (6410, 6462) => -1.3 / 15.6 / 15.8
